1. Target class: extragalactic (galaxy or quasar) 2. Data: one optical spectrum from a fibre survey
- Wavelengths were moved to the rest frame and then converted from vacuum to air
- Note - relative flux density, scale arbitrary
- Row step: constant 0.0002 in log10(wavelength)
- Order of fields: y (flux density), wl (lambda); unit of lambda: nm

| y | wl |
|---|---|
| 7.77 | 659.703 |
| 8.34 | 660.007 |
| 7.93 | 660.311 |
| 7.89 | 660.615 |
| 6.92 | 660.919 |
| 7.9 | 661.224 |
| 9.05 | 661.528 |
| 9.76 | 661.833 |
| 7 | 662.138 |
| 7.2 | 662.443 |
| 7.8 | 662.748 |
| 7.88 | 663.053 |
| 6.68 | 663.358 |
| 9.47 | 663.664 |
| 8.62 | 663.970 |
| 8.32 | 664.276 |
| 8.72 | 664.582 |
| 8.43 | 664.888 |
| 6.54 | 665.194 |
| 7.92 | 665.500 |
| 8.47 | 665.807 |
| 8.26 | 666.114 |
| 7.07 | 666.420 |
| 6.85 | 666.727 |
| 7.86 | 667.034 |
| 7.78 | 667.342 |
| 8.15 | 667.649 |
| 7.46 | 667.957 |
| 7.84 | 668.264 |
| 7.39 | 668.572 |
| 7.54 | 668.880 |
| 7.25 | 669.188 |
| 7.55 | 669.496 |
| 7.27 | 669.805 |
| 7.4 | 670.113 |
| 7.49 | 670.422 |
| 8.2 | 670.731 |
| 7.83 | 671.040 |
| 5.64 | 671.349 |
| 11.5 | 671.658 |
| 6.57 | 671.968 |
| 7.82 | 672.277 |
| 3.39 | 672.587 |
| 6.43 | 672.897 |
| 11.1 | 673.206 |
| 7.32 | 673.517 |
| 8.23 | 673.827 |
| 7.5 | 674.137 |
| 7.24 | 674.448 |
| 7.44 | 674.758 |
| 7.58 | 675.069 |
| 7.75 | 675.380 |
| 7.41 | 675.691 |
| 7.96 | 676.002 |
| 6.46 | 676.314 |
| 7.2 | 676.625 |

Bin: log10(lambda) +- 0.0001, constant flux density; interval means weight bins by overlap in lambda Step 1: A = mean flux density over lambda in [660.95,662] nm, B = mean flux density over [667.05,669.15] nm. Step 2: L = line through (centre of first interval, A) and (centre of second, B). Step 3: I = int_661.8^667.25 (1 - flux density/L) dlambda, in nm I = 0.20 nm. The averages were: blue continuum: 8.64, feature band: 7.89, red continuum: 7.68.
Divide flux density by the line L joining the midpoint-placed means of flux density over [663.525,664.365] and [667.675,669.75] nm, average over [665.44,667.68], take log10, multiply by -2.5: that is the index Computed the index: 0.05 mag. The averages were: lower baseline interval 8.82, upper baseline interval 7.53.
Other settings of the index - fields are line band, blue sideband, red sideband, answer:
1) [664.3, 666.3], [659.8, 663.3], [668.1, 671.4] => -0.05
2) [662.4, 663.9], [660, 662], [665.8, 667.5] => 0.02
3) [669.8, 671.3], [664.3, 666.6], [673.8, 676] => 0.03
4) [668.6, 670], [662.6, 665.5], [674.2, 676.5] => 0.05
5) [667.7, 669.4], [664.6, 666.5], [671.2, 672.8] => -0.01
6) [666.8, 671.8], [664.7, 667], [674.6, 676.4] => -0.02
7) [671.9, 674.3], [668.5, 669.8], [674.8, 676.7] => 0.01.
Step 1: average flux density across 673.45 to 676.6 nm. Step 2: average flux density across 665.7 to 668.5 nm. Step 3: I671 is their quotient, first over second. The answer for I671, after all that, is 0.97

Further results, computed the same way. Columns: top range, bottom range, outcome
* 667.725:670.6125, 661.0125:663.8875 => 0.93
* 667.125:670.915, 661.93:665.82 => 0.96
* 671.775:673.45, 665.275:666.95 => 0.94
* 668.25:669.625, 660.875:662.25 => 0.91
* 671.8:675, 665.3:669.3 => 0.96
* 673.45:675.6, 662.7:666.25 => 0.94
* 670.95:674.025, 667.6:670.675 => 1.01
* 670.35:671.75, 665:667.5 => 1.05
